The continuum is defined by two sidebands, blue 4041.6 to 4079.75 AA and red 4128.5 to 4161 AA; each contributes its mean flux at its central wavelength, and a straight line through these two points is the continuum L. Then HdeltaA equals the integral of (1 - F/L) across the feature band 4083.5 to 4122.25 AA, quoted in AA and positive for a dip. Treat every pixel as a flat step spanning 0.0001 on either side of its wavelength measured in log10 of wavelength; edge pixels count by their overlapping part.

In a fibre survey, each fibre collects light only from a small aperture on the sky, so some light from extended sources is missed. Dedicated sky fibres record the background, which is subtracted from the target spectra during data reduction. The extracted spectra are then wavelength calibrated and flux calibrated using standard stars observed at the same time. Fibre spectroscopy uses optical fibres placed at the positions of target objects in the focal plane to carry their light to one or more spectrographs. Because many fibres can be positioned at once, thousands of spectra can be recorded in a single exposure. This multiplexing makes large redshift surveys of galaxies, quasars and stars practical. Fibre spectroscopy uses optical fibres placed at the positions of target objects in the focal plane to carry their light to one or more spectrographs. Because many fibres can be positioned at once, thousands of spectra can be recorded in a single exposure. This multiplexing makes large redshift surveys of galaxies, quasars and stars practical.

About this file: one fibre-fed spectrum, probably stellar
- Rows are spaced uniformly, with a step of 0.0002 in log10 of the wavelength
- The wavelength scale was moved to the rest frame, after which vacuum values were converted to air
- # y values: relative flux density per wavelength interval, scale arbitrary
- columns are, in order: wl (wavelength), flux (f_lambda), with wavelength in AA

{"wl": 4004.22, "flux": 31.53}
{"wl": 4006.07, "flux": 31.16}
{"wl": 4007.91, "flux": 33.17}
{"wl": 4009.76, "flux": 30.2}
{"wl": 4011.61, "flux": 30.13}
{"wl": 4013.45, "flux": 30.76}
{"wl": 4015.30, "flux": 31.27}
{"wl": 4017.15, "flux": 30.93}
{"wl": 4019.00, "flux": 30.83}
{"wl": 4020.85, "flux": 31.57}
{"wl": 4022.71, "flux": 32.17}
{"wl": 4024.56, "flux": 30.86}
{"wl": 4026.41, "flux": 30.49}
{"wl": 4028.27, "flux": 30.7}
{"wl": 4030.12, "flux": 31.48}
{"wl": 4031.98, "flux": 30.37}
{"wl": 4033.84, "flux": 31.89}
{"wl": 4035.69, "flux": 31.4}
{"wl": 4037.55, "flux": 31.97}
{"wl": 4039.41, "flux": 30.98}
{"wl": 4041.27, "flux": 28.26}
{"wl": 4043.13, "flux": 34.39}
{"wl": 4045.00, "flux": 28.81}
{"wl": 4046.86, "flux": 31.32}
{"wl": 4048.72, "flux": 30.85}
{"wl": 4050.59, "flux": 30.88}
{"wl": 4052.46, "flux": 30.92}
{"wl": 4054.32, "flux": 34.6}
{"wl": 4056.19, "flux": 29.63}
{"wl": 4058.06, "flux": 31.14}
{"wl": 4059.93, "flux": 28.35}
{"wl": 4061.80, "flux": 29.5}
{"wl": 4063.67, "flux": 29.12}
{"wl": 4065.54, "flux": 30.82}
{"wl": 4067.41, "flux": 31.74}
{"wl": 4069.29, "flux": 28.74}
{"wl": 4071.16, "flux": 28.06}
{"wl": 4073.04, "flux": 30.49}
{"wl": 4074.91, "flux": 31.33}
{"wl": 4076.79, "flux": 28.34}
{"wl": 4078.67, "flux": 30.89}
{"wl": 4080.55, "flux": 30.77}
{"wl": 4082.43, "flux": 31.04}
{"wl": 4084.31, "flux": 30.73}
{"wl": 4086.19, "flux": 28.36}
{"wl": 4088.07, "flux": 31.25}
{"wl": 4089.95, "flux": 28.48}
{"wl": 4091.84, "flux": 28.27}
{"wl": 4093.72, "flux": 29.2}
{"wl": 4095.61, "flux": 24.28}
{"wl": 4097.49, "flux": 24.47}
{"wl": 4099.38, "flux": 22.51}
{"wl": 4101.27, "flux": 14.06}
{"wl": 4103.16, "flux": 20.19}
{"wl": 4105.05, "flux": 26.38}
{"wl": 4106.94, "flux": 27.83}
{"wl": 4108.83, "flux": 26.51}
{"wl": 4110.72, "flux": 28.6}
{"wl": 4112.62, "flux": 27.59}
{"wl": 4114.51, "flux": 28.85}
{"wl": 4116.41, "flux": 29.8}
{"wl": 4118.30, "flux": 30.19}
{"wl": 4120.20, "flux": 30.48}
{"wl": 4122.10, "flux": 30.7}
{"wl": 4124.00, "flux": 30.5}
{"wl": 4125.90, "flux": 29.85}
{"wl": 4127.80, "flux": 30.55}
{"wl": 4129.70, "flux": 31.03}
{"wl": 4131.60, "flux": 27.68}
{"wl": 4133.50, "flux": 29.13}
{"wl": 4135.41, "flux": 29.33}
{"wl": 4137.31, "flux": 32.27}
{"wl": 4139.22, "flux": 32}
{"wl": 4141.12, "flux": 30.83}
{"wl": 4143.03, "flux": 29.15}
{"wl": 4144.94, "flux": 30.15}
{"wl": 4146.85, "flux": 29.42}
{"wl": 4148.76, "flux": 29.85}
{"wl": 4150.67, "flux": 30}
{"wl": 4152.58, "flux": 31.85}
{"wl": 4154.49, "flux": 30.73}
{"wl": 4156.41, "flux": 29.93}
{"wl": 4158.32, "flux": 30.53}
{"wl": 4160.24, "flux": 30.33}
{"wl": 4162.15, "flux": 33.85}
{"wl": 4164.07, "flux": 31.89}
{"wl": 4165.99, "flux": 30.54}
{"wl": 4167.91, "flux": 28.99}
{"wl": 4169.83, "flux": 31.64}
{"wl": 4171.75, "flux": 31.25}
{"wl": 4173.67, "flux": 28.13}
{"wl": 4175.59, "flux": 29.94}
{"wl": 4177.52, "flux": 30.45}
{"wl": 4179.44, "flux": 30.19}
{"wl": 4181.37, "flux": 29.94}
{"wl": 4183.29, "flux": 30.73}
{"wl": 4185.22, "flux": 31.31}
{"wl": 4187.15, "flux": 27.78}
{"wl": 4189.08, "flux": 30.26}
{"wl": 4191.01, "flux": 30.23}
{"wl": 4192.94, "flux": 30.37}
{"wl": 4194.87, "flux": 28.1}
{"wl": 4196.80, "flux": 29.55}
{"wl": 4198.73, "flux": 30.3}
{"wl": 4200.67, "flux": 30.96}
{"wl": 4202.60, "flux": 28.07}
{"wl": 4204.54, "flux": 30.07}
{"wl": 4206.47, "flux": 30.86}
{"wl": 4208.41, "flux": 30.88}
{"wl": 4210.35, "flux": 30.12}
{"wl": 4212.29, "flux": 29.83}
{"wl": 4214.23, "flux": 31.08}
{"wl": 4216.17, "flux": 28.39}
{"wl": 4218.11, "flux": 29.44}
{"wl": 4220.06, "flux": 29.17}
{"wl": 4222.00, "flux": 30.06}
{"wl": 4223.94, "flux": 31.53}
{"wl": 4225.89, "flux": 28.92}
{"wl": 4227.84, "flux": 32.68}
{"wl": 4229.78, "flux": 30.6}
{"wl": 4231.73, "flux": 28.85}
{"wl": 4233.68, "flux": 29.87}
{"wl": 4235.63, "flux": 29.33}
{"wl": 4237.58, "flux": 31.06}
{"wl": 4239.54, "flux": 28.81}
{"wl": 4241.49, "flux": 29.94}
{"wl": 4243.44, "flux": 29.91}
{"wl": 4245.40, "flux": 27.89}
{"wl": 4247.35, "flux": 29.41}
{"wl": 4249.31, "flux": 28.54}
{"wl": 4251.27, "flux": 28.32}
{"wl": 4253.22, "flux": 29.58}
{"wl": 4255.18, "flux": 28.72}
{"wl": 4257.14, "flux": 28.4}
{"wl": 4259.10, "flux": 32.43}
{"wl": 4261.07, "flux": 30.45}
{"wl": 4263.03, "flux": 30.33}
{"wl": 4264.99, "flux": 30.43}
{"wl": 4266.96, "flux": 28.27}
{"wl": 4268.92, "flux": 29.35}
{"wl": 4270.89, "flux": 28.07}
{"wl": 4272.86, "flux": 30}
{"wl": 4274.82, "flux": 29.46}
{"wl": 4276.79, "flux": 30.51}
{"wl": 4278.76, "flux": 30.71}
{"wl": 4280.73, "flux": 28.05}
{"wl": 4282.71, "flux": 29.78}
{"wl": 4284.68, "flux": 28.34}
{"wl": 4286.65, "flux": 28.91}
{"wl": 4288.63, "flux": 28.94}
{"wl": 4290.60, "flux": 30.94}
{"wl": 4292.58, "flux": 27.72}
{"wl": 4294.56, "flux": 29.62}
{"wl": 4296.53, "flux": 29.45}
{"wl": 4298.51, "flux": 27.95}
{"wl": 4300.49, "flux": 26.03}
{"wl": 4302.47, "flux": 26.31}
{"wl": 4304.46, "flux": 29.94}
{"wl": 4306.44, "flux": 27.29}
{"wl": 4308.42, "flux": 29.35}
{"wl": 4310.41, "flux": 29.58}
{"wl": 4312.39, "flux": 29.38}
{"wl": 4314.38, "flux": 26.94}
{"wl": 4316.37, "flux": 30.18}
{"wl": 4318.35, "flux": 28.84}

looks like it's 4.3 AA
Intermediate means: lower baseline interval 30.5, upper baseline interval 30.3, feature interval 27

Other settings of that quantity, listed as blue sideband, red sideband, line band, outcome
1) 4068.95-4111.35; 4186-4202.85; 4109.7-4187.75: -4.3 AA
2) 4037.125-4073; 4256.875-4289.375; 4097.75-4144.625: 3.2 AA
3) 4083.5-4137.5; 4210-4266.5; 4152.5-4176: -1.7 AA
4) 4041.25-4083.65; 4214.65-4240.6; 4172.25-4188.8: 0.1 AA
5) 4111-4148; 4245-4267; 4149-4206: -1.0 AA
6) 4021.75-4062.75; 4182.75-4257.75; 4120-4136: 0.2 AA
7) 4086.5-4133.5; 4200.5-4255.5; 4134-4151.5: -1.3 AA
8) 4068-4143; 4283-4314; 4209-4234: -1.3 AA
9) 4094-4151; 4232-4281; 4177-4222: -1.5 AA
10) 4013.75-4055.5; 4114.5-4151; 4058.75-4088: 0.8 AA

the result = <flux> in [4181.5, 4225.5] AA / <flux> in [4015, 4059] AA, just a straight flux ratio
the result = 1.0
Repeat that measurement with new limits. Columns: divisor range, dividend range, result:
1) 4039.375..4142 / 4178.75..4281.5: 1.02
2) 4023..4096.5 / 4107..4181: 0.99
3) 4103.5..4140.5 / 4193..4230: 1.02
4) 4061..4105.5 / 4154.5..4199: 1.09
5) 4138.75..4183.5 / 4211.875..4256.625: 0.97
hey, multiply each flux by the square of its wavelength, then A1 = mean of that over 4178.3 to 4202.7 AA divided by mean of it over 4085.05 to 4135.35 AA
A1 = 1.13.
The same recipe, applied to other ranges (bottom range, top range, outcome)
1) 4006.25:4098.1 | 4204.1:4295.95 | 1.08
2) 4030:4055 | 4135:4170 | 1.04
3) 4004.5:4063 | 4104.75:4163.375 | 1.01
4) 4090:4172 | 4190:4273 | 1.08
